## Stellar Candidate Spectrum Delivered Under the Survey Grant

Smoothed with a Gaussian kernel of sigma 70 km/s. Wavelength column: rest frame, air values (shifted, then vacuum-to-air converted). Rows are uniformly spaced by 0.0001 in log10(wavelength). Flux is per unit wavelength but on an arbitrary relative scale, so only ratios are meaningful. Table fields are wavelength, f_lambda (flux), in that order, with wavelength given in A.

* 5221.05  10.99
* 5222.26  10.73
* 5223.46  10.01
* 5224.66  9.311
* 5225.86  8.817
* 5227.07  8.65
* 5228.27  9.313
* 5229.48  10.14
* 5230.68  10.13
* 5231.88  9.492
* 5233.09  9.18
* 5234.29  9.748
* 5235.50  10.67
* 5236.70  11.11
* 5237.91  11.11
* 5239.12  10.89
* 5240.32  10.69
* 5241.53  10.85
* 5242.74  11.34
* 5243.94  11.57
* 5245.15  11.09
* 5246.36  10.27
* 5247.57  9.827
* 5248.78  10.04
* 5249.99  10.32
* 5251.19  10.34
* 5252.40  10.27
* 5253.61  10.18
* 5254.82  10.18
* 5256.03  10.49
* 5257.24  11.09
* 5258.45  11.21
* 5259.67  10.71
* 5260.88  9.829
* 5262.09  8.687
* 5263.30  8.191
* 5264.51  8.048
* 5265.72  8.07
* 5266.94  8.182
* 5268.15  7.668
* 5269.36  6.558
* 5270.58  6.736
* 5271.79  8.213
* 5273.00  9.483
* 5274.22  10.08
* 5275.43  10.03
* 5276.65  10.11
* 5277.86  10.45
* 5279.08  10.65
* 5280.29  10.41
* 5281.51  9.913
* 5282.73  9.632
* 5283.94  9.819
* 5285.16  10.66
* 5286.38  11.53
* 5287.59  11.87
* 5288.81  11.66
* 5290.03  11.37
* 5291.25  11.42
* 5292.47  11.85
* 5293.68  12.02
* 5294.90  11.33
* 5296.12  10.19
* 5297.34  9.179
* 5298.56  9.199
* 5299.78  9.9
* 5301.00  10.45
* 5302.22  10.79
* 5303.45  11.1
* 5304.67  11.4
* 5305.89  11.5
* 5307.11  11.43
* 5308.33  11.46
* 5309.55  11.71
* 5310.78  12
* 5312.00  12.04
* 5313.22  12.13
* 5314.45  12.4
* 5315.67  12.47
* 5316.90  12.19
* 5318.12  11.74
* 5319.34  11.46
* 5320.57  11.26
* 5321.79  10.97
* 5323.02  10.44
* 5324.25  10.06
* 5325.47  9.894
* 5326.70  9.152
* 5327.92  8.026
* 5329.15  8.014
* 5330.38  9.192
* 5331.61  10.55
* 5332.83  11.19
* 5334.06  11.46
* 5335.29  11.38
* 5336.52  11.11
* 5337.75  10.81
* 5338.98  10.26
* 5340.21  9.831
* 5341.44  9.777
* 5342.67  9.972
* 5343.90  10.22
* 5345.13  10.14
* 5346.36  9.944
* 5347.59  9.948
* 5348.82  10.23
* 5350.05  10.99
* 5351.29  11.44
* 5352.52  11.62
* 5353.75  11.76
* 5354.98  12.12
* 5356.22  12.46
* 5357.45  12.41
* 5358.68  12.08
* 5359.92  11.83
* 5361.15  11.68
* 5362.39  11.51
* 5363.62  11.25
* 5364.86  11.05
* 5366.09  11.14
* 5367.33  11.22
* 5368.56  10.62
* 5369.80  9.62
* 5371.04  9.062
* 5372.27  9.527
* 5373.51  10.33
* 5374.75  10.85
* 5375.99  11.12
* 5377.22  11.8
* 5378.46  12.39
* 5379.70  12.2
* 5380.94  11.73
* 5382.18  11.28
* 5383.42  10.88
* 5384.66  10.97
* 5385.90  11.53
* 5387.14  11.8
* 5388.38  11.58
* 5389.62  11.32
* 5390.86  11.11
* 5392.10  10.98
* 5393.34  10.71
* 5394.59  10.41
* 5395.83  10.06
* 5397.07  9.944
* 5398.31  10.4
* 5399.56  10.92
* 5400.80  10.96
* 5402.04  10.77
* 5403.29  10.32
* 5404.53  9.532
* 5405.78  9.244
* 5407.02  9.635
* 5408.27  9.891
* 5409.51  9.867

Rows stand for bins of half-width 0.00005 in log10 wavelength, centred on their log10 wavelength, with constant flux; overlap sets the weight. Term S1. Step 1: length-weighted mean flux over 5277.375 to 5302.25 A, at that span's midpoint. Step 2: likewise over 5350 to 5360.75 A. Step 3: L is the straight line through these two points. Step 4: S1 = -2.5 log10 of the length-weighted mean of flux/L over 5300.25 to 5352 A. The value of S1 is 0.06 mag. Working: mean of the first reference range 10.7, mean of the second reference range 11.9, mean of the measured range 10.8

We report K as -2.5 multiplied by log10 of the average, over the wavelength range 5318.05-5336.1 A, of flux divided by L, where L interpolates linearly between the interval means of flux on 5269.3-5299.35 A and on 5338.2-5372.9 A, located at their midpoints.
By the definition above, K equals 0.03 mag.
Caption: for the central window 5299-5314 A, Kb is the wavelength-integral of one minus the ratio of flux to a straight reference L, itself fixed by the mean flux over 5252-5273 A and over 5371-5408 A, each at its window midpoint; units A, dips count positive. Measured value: -2.5 A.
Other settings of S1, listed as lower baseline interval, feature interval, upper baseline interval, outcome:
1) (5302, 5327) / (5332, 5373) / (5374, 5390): 0.05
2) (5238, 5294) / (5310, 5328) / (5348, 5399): -0.06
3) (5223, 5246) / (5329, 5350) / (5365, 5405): 0.04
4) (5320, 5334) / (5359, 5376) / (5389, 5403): -0.04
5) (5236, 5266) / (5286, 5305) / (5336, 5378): -0.04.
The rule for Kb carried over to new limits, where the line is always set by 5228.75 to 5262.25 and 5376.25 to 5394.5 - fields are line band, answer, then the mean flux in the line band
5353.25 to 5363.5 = -0.66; 11.9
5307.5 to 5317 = -0.99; 12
